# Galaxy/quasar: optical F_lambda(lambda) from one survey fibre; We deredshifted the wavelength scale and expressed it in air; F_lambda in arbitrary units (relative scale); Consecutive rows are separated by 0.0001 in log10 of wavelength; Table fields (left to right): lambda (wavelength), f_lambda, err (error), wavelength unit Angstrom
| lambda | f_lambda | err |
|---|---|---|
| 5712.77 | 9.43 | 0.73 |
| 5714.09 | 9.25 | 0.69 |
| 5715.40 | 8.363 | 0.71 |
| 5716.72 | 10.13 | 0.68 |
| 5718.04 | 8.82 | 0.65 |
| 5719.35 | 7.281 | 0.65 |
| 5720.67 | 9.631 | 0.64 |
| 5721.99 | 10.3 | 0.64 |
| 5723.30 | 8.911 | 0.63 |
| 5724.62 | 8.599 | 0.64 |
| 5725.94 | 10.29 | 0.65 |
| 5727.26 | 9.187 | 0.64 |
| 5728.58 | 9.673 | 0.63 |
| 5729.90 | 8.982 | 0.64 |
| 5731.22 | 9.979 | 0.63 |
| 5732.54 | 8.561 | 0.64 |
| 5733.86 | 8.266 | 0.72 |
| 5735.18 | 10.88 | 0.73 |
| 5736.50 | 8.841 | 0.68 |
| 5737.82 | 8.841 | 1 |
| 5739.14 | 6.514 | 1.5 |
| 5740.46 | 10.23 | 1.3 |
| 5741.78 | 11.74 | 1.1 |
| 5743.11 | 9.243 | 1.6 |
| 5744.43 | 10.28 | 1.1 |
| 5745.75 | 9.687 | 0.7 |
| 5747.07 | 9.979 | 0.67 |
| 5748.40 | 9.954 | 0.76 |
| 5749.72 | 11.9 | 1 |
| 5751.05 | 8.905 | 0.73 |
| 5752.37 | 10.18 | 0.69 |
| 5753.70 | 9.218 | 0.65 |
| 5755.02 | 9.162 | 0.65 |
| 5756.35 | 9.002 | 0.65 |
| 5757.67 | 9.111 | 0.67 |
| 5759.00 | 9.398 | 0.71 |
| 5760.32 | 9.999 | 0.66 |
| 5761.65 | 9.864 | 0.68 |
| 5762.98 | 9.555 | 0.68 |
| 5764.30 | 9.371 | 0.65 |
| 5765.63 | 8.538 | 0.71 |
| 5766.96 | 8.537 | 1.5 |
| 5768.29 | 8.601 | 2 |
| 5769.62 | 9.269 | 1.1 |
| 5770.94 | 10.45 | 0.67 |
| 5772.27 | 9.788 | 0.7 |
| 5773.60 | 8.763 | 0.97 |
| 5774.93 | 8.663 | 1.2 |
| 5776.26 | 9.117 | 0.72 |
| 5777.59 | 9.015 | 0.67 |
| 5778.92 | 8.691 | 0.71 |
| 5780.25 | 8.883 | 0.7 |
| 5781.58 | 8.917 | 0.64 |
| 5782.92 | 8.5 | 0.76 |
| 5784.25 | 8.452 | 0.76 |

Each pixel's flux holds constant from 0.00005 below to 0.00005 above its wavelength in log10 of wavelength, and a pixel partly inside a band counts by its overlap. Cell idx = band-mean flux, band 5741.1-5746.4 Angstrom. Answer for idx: 10.2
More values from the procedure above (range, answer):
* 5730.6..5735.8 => 9.41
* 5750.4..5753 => 9.55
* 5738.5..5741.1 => 8.38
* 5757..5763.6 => 9.59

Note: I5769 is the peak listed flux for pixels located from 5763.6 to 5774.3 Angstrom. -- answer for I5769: 10.45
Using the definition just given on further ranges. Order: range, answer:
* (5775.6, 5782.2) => 9.117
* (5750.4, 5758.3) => 10.18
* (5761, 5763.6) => 9.864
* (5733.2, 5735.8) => 10.88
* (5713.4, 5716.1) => 9.25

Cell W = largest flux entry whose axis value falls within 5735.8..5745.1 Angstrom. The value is 11.74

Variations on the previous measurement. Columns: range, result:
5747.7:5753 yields 11.9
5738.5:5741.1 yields 10.23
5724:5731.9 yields 10.29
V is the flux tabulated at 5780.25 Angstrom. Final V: 8.883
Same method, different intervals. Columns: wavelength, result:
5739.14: 6.514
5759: 9.398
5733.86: 8.266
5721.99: 10.3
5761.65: 9.864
